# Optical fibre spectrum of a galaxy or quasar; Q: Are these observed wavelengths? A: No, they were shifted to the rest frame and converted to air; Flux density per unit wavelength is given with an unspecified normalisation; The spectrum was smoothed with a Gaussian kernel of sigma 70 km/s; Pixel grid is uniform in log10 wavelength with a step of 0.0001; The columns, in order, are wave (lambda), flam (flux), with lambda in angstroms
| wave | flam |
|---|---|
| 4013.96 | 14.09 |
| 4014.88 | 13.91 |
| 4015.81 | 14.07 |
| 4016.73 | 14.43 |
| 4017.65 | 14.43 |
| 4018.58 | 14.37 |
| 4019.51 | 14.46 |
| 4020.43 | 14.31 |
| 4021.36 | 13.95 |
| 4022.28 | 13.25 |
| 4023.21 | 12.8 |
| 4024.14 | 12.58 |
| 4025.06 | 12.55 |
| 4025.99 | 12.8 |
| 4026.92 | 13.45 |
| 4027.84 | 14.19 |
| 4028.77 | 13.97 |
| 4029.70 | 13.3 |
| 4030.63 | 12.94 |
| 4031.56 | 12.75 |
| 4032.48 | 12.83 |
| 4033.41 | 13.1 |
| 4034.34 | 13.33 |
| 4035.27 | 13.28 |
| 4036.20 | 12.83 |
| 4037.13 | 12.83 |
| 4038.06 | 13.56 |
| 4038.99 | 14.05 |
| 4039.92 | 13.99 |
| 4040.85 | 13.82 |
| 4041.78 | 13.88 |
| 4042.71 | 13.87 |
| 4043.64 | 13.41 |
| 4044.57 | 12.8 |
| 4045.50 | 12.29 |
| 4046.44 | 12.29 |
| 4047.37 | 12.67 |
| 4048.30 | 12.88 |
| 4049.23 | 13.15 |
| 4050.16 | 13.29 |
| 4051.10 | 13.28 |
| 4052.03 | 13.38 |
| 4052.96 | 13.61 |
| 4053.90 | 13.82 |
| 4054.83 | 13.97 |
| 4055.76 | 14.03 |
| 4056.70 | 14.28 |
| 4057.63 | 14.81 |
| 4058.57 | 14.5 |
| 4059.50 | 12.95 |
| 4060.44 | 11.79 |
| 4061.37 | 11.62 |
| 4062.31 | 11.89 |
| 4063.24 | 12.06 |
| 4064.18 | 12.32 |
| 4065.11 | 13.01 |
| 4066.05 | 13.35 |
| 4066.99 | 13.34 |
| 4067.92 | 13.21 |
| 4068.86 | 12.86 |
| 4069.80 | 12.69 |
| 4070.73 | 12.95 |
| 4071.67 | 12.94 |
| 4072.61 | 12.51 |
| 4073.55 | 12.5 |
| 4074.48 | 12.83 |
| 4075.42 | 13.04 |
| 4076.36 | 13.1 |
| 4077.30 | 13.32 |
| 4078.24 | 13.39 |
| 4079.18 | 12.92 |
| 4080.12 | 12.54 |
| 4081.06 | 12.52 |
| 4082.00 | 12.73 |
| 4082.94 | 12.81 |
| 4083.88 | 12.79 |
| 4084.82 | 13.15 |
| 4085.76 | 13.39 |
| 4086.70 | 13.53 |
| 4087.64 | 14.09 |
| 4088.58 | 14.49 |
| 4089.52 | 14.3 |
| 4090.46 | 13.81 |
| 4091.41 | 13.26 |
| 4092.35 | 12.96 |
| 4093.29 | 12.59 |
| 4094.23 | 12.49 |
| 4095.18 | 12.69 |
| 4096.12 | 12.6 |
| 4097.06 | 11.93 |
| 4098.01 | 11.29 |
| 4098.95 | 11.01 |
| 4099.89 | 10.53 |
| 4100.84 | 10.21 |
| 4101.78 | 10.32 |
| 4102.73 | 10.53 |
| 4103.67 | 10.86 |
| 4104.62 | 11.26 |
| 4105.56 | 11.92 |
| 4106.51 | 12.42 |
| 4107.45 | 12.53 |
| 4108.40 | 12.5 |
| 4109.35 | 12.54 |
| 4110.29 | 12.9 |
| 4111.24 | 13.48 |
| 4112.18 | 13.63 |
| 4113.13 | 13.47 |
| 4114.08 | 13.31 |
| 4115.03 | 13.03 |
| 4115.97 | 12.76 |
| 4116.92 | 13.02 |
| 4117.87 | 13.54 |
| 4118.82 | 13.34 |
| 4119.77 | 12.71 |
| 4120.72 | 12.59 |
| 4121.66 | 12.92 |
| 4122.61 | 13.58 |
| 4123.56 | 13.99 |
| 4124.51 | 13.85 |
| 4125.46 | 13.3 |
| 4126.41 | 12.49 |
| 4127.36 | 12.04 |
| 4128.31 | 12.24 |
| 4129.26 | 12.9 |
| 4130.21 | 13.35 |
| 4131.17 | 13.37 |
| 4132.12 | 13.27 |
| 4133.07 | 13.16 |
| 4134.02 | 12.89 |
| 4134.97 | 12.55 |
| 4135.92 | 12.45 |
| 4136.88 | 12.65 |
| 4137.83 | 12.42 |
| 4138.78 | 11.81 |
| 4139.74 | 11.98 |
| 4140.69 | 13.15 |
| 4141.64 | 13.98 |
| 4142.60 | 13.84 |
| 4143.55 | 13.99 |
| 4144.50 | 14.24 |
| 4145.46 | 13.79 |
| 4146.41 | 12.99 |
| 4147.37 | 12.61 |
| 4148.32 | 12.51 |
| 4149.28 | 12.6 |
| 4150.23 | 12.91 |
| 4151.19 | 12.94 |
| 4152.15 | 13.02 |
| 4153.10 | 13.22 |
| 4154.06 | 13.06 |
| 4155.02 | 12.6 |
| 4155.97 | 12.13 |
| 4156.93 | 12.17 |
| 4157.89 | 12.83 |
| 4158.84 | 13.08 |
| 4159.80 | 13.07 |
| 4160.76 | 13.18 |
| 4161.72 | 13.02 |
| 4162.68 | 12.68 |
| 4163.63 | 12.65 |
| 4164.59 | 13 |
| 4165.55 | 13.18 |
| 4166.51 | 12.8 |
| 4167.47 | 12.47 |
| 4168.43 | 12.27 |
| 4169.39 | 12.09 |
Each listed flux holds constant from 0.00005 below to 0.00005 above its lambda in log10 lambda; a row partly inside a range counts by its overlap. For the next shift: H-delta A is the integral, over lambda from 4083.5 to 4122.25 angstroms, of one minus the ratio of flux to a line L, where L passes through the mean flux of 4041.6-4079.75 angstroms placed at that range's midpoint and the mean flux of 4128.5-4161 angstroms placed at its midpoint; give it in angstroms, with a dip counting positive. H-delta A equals 1.2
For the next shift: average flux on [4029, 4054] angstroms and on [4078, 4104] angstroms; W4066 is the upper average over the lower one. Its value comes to 0.9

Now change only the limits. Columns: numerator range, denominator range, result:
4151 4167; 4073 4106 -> 1.03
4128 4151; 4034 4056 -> 0.97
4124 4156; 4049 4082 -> 0.99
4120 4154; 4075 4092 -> 0.98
